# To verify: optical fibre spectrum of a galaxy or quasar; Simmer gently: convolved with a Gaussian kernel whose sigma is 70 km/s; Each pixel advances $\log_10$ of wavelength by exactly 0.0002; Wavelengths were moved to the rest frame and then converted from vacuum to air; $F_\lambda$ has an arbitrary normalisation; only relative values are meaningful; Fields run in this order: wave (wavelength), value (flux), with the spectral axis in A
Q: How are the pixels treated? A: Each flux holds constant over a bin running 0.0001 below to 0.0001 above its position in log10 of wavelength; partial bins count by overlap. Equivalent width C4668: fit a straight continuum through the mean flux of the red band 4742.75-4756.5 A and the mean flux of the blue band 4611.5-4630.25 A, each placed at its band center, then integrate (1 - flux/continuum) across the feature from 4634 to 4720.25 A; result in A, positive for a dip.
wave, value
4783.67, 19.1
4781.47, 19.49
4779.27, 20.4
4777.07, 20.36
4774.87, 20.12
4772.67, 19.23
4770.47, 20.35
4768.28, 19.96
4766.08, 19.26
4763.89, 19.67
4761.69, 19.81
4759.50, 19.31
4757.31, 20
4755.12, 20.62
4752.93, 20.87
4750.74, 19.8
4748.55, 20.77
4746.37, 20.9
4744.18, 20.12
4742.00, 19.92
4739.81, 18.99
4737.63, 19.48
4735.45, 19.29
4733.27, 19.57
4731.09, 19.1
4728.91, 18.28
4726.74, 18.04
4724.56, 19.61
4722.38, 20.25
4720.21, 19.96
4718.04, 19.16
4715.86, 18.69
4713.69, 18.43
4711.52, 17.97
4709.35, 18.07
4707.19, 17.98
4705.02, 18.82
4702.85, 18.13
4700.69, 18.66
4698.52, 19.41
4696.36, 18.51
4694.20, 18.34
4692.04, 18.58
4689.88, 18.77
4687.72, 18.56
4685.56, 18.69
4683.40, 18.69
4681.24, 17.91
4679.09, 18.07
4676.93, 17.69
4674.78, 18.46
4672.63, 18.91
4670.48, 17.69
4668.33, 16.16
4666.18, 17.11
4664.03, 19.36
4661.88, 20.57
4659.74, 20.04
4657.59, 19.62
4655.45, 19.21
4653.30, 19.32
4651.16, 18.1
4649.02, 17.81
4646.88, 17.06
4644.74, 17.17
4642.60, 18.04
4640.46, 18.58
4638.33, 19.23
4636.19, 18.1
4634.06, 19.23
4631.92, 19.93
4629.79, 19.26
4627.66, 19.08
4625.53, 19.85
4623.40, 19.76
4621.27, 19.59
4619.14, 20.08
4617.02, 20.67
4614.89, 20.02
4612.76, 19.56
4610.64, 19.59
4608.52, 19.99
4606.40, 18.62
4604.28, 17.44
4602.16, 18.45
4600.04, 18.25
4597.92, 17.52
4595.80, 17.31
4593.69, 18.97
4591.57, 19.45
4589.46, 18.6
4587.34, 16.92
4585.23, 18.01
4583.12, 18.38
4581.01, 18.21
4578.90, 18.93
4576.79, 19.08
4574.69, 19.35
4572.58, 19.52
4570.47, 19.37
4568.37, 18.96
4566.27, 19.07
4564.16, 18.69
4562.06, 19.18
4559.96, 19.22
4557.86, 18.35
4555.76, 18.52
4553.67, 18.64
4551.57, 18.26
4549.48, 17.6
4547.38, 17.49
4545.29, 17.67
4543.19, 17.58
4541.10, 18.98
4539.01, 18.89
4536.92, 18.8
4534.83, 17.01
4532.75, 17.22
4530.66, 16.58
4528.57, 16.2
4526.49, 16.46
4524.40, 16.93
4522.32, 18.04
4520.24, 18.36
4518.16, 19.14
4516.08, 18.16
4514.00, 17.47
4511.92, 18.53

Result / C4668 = 6.9 A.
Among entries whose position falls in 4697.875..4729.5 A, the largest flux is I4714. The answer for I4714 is 20.25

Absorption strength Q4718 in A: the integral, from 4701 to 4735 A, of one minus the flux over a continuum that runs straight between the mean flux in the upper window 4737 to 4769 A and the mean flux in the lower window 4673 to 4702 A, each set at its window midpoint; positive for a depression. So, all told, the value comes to 0.7 A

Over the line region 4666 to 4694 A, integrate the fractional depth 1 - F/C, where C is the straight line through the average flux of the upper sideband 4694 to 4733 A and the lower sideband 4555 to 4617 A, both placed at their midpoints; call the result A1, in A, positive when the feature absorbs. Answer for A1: 0.9 A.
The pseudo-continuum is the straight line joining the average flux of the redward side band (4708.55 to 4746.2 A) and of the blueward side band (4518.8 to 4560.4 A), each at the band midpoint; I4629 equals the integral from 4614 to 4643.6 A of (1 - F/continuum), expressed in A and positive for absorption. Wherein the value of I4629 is -1.5 A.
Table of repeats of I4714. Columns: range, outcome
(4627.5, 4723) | 20.57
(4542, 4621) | 20.67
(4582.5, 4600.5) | 19.45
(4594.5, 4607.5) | 18.62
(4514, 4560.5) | 19.22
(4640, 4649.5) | 18.58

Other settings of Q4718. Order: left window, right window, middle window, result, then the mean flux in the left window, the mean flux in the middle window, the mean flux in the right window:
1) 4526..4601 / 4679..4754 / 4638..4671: 0.5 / 18.3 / 18.4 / 19.1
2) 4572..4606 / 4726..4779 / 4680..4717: 1.6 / 18.4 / 18.5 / 19.8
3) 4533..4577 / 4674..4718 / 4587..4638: -1.5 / 18.6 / 19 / 18.4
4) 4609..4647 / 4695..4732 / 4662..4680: 0.9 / 19.2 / 18.1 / 18.8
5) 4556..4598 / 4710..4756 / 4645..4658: 0.5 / 18.7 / 18.4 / 19.5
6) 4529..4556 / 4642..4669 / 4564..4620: -2.2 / 17.9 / 18.9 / 18.5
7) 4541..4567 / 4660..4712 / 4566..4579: -0.6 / 18.4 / 19.2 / 18.4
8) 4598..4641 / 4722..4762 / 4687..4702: 0.6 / 19.2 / 18.7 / 19.7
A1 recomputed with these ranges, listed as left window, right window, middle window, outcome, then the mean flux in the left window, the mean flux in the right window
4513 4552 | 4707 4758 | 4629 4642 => -0.3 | 17.7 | 19.4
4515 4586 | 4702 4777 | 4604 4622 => -0.9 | 18.3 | 19.4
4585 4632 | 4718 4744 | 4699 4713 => 0.7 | 19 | 19.3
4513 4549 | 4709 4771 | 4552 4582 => -1.5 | 17.7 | 19.5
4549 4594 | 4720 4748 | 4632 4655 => 0.8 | 18.7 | 19.5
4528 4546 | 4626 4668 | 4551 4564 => -0.6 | 17.7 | 18.7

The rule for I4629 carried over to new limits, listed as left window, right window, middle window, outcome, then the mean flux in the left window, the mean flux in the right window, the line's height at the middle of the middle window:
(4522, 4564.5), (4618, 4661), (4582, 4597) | 0.2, 17.9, 19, 18.4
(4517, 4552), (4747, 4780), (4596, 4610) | 0.0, 17.7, 20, 18.4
